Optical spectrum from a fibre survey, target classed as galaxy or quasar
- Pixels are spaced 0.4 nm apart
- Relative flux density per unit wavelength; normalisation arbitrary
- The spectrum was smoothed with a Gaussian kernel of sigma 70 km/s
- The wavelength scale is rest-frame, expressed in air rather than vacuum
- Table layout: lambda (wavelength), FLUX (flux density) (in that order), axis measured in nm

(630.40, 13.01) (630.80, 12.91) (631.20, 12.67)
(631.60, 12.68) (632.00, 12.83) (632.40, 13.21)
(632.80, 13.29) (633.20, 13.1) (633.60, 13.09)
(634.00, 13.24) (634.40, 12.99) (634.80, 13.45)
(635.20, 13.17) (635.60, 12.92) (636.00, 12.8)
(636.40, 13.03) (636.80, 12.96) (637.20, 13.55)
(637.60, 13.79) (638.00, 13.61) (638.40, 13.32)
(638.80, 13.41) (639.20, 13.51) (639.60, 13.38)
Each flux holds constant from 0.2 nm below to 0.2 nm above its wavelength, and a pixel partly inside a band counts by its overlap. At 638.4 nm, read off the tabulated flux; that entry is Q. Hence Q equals 13.32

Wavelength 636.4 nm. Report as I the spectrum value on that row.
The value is 13.03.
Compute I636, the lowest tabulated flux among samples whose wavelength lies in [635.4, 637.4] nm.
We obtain 12.8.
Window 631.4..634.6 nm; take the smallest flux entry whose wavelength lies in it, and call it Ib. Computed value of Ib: 12.68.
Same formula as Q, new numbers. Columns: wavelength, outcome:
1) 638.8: 13.41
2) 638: 13.61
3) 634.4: 12.99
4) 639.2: 13.51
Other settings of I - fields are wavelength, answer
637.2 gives 13.55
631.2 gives 12.67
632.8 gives 13.29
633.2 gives 13.1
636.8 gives 12.96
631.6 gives 12.68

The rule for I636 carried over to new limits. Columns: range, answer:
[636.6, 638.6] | 12.96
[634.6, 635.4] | 13.17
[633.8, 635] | 12.99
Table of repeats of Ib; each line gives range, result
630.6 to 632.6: 12.67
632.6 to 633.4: 13.1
